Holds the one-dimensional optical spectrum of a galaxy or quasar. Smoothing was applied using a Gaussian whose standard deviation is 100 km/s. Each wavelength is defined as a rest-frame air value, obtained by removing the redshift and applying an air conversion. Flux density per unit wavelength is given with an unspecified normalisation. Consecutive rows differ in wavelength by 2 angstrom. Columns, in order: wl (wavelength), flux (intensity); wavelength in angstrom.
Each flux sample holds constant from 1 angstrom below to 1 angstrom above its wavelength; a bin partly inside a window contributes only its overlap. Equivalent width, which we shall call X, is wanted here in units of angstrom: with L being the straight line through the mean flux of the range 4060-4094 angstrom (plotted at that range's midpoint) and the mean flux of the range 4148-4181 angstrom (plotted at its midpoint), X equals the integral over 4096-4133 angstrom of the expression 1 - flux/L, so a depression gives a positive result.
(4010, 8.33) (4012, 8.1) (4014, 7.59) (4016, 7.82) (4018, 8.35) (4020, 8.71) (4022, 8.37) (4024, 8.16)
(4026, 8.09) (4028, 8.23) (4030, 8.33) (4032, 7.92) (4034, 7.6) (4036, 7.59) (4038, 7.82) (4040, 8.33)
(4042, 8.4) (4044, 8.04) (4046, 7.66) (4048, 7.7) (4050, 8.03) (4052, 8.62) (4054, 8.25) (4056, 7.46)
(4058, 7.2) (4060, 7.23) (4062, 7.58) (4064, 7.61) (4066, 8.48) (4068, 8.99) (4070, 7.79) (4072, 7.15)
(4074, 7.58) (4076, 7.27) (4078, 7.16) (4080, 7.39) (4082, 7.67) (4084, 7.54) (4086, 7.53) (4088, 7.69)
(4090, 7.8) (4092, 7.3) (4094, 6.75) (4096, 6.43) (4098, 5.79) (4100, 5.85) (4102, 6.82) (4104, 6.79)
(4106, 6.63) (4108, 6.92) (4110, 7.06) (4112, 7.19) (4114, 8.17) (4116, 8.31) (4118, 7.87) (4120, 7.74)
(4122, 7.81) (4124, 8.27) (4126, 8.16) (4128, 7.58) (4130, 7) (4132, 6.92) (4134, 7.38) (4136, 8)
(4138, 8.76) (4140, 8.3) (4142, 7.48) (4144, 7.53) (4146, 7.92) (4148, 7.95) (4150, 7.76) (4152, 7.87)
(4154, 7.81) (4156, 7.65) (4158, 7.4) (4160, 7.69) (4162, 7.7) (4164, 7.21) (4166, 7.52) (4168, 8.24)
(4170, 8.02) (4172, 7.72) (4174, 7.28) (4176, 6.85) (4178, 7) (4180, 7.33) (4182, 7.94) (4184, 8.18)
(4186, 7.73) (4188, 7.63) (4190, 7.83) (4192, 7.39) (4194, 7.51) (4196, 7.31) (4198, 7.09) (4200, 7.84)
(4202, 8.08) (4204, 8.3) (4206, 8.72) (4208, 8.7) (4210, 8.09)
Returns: 1.7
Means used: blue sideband 7.62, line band 7.25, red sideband 7.58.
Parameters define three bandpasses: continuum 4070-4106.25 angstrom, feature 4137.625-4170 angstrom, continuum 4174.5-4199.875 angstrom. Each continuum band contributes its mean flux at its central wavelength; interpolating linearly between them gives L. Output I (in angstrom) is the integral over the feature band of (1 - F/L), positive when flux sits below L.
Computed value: -1.90 angstrom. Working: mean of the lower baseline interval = 7.09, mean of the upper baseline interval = 7.49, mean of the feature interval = 7.79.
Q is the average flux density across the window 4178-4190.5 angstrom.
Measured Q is 7.71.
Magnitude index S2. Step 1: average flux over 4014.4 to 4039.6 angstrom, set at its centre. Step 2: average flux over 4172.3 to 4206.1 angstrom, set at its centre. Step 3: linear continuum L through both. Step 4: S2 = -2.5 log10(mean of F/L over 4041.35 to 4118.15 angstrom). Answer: 0.06 mag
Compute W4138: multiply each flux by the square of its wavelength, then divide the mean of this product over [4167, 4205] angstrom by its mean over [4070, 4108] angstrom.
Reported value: 1.13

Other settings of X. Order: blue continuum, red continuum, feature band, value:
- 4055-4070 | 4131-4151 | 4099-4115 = 1.78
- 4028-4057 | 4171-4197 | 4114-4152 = -0.71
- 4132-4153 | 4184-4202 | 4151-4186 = 0.49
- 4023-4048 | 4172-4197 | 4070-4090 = 0.96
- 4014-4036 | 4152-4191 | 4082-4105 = 2.67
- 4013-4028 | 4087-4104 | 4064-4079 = -1.08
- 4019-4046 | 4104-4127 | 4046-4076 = 0.48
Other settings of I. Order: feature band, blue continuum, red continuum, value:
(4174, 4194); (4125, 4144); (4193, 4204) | 0.33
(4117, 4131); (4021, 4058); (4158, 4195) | -0.04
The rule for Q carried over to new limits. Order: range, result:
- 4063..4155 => 7.52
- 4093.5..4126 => 7.19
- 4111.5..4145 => 7.8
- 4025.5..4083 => 7.83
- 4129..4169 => 7.7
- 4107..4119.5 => 7.59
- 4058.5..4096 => 7.55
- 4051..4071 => 7.92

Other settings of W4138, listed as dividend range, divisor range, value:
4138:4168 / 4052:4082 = 1.05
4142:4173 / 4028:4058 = 1.03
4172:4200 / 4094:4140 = 1.05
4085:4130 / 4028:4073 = 0.95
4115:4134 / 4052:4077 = 1.03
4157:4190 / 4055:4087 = 1.05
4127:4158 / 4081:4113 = 1.13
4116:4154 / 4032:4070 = 1.03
